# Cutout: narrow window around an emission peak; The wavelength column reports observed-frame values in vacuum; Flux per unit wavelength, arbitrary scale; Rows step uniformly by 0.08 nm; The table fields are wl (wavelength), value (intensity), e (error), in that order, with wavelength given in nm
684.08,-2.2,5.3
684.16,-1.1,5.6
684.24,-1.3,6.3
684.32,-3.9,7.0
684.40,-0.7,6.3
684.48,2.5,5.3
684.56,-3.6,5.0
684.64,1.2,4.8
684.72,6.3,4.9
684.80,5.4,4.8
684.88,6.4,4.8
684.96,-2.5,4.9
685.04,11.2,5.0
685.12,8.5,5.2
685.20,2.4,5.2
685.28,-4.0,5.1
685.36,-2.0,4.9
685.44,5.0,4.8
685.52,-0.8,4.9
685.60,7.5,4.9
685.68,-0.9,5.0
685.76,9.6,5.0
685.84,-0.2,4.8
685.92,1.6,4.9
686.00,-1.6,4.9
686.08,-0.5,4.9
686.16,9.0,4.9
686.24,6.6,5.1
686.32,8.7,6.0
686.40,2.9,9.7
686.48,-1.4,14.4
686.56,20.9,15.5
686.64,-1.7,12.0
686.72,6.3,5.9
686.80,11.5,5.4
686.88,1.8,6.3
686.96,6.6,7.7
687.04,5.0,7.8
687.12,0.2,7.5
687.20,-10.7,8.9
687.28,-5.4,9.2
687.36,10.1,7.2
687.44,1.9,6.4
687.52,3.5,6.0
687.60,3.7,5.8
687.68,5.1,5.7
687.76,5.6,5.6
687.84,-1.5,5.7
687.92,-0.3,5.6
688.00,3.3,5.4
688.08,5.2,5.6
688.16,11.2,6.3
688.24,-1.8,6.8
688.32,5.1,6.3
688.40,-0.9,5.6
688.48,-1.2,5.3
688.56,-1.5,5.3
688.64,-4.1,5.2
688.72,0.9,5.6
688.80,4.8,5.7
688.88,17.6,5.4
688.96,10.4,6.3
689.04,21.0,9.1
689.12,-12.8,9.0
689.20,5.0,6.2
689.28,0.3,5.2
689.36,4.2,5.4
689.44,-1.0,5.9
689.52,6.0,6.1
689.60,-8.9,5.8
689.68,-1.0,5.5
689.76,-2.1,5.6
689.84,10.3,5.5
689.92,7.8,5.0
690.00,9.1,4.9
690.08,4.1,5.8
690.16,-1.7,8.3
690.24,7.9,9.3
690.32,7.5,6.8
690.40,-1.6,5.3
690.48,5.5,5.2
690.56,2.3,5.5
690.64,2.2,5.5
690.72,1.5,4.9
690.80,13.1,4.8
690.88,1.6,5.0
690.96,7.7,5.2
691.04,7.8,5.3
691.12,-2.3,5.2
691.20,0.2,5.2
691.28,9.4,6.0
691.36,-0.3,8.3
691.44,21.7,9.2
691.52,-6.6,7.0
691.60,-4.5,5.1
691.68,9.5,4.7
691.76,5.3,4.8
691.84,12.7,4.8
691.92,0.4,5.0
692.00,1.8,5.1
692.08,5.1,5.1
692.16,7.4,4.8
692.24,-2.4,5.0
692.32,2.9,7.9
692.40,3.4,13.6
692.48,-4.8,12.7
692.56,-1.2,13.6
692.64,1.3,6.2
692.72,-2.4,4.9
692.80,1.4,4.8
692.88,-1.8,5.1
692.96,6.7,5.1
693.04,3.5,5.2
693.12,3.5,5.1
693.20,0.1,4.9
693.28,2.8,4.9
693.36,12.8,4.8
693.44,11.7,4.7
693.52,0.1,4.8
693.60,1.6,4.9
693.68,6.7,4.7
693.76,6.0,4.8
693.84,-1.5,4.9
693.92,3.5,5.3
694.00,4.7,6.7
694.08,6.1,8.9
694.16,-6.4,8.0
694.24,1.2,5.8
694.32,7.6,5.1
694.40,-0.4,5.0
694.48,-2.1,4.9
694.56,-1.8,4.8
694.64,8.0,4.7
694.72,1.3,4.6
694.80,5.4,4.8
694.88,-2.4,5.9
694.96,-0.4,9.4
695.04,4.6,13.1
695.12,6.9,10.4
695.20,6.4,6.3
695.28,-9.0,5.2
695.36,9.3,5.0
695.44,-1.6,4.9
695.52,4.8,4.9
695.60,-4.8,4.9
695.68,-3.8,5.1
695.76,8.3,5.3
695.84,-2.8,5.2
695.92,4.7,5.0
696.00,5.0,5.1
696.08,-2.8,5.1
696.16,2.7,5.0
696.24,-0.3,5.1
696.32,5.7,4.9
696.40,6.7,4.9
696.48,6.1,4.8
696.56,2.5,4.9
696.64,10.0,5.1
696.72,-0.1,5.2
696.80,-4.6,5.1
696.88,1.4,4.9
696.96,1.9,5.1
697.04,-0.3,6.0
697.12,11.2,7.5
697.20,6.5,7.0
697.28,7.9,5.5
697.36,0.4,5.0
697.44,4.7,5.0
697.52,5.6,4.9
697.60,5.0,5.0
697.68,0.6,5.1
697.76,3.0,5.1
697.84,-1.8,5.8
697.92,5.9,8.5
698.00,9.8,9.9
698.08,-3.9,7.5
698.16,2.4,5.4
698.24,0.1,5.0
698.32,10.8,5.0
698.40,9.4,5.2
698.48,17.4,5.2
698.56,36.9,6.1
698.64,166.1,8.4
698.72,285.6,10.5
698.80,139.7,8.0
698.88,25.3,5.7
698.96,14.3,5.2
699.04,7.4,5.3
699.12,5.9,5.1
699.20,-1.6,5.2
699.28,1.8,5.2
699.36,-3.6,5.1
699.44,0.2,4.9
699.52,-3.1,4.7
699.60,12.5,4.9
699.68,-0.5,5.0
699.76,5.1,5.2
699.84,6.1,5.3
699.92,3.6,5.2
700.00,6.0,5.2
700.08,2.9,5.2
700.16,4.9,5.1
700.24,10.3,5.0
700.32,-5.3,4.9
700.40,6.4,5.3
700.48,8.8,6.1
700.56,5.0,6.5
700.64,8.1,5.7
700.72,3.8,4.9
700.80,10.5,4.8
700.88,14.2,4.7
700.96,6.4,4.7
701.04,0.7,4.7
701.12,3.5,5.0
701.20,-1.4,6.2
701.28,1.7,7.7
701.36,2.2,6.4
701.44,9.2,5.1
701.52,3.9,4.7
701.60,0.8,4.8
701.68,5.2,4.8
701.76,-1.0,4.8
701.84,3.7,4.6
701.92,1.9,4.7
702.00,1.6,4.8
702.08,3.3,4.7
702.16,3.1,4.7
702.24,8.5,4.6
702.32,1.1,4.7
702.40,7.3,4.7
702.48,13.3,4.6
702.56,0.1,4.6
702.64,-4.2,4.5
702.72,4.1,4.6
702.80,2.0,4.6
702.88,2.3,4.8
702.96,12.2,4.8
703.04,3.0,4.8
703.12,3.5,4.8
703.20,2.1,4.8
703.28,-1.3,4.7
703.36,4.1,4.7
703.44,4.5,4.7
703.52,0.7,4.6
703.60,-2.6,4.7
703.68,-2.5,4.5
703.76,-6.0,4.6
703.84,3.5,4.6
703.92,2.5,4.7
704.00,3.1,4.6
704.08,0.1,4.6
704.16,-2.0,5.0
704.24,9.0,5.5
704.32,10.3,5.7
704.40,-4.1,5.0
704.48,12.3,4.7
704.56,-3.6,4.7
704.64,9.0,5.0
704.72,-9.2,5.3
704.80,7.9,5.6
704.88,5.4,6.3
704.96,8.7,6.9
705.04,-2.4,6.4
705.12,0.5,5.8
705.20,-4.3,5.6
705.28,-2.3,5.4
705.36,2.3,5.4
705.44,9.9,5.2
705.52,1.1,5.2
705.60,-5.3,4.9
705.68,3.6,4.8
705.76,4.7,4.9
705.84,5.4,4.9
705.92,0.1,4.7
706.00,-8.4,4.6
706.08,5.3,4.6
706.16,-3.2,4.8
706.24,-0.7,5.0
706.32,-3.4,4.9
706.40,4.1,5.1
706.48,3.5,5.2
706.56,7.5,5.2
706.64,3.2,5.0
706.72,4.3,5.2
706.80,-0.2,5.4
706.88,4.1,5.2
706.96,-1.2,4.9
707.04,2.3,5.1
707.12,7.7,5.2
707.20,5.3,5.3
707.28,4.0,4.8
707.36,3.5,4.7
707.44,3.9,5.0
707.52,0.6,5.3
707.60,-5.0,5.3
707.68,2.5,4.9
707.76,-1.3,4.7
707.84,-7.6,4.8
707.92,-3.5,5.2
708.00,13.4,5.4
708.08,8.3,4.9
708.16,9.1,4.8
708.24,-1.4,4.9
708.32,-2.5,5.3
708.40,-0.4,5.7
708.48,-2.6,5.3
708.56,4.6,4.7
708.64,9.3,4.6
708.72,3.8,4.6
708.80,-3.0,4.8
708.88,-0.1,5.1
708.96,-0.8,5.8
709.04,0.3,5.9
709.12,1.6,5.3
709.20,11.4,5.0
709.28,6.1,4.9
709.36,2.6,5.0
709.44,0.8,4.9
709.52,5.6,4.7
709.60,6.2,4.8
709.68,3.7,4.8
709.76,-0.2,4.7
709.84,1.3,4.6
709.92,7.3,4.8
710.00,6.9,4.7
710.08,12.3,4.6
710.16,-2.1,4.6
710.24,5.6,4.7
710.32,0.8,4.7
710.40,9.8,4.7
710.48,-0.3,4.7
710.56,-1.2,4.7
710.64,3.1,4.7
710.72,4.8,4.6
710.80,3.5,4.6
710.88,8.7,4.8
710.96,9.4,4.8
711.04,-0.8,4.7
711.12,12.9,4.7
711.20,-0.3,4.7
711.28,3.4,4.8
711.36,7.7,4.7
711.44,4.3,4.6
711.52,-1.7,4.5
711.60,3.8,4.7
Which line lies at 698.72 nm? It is H-alpha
